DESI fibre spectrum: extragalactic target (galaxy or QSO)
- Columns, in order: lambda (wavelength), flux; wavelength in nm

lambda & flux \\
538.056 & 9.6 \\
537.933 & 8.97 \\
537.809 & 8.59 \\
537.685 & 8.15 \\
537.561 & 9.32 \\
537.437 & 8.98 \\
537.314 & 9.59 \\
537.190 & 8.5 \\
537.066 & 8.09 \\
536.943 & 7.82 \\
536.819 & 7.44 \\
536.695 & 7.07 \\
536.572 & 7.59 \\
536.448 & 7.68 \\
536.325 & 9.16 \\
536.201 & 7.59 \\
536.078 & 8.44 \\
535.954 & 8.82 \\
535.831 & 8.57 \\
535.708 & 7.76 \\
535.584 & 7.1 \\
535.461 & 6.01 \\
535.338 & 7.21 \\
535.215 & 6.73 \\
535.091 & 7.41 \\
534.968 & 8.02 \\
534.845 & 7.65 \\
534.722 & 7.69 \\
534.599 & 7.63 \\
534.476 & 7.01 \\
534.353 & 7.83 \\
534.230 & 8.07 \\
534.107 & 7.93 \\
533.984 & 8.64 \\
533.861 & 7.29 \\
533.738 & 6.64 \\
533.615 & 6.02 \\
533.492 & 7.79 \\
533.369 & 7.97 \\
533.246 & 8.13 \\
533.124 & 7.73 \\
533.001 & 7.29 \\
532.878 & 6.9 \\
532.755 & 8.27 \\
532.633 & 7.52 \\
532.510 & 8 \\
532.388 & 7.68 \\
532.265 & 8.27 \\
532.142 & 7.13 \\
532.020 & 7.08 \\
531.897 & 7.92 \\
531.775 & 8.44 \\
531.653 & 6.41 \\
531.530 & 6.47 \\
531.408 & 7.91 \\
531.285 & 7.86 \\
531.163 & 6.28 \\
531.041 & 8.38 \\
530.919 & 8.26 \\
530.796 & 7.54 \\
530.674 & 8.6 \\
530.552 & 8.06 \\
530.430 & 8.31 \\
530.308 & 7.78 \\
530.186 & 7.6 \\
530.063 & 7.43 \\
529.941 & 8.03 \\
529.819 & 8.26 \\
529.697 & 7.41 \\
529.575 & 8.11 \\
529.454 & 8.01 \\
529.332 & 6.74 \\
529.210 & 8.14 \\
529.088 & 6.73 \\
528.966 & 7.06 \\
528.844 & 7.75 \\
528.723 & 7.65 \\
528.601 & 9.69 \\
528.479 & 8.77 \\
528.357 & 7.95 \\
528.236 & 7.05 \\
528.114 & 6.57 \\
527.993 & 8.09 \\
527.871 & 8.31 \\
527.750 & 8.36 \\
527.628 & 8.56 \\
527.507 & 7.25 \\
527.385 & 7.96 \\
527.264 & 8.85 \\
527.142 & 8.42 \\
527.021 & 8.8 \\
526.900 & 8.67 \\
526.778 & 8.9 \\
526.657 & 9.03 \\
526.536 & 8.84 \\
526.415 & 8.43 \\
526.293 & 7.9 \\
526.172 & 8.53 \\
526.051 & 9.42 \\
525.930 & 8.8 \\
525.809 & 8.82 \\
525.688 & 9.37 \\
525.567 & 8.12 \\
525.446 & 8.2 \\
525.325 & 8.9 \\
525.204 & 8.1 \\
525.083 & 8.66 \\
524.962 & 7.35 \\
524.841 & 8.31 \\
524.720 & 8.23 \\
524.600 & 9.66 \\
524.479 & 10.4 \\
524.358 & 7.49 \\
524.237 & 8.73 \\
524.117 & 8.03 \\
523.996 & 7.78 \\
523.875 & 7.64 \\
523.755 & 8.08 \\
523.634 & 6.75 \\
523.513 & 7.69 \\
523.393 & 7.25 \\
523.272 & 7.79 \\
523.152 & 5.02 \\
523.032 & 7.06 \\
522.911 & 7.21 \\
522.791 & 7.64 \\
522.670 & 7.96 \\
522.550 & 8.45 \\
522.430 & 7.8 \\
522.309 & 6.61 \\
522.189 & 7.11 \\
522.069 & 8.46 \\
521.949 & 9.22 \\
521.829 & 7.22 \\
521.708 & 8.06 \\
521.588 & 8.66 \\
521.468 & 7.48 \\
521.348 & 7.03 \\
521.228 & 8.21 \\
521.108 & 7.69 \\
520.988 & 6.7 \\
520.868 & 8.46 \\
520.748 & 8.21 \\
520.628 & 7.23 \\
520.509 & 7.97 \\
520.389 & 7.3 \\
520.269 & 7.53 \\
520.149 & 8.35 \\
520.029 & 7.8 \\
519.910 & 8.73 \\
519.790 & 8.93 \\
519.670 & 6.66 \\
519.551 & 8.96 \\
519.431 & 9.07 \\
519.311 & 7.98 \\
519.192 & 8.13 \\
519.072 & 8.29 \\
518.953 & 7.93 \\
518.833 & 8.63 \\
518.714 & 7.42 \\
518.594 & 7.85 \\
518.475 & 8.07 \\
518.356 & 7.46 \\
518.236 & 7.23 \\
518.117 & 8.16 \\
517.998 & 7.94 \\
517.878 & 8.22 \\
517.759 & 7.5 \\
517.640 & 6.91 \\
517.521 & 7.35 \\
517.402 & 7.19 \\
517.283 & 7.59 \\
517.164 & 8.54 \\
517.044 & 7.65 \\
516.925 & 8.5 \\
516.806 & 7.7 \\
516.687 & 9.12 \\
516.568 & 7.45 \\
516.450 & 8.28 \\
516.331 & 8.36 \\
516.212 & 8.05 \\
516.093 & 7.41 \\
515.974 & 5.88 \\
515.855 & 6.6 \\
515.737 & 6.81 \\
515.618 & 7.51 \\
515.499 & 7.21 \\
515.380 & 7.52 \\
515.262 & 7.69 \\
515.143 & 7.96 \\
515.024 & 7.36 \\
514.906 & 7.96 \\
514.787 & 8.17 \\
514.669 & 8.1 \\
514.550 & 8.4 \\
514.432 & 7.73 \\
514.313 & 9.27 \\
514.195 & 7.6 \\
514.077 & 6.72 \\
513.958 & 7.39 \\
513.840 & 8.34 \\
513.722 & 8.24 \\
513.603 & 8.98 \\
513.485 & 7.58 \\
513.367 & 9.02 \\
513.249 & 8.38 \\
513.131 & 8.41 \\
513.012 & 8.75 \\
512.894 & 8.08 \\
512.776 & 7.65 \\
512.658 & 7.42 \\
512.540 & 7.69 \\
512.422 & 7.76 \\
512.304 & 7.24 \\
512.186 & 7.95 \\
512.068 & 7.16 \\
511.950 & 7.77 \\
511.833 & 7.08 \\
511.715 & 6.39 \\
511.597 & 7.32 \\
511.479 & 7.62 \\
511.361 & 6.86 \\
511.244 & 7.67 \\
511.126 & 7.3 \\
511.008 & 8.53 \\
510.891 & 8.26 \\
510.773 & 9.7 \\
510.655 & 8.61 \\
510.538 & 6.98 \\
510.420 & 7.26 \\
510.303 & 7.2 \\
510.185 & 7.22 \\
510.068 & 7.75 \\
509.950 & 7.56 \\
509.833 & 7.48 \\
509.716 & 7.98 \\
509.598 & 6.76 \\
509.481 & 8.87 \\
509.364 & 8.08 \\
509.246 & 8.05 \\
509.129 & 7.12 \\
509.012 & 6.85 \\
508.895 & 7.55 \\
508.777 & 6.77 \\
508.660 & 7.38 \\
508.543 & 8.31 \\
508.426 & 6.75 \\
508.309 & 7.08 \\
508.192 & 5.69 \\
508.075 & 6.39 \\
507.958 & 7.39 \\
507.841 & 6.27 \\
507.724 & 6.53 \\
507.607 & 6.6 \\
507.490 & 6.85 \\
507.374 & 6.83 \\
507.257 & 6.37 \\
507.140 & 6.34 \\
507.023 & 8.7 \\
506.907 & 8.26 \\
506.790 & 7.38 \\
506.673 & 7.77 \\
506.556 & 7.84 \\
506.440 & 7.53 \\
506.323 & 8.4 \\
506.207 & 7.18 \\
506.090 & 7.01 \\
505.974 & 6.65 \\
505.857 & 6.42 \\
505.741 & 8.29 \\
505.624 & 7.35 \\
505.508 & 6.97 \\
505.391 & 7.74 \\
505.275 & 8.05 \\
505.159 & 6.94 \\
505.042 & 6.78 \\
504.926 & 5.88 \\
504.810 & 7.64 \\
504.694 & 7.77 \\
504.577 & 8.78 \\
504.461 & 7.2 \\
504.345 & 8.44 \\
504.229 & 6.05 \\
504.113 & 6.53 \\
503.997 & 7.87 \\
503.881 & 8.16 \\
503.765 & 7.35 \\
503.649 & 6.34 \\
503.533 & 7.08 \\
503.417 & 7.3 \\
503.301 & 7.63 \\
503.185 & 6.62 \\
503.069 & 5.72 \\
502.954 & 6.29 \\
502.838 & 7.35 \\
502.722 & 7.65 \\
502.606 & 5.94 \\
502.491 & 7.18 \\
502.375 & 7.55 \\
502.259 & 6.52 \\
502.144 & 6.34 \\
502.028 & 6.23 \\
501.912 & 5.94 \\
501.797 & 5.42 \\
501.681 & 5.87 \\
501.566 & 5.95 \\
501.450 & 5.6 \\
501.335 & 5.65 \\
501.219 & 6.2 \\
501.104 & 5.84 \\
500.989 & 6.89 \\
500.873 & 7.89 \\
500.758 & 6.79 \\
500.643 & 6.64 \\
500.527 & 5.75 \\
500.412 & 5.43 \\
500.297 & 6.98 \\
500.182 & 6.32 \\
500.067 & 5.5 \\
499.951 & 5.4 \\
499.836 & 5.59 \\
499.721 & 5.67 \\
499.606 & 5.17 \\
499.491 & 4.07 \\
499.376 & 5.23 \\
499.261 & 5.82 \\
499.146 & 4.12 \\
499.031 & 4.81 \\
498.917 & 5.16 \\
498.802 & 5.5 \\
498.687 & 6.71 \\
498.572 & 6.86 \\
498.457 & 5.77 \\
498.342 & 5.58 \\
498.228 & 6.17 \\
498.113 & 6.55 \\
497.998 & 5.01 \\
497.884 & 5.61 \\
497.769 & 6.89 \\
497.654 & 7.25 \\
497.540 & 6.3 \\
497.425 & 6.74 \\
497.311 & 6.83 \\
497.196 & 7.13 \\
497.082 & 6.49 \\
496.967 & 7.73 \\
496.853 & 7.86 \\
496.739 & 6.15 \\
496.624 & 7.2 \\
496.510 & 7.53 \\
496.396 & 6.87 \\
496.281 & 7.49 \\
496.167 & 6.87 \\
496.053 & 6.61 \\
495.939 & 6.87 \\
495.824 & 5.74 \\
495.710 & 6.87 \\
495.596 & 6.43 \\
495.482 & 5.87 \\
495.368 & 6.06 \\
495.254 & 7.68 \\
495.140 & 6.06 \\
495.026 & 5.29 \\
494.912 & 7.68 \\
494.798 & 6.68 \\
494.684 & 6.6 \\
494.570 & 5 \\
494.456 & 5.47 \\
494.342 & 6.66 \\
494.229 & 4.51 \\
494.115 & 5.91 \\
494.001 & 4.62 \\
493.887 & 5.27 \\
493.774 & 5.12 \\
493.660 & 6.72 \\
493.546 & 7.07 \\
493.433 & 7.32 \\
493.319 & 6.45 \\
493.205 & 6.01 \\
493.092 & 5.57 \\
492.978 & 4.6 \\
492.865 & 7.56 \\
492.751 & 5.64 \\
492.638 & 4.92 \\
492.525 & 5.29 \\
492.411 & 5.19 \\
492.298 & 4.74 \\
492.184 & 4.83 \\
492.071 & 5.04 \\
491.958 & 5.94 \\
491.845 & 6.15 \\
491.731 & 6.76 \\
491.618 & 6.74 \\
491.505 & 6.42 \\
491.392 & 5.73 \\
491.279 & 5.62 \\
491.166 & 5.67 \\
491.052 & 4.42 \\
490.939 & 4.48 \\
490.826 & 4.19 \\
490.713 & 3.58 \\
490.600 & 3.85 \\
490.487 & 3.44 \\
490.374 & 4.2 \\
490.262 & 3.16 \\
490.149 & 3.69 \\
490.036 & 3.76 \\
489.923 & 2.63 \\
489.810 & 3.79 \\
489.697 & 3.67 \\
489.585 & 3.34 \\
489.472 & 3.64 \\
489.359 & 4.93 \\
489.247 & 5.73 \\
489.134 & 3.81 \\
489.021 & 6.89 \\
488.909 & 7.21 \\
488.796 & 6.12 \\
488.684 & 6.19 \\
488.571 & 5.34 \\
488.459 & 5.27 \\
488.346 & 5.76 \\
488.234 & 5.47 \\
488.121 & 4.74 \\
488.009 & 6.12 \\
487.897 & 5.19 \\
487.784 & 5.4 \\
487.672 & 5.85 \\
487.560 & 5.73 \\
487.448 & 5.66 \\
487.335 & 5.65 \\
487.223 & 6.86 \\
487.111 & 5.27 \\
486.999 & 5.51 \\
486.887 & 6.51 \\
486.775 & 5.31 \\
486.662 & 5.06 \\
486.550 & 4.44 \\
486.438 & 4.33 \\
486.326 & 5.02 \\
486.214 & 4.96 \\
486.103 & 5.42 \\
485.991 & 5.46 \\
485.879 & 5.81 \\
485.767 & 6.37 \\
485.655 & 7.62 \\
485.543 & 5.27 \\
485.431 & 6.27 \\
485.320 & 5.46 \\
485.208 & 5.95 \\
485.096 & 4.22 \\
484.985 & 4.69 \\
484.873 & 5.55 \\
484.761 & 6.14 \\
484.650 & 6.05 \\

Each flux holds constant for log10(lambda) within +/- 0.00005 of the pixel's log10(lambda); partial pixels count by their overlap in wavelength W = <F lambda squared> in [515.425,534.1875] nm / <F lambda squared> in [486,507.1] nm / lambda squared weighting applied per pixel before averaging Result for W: 1.44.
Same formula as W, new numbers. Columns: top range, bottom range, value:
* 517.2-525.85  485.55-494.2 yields 1.69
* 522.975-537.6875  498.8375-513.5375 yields 1.24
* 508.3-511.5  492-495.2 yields 1.41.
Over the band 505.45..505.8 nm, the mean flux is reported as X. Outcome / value 7.54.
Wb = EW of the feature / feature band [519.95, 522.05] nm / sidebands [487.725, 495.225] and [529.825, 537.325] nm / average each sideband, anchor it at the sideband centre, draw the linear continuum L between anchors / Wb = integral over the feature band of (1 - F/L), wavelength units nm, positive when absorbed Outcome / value -0.26 nm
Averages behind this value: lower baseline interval 5.33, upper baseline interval 7.7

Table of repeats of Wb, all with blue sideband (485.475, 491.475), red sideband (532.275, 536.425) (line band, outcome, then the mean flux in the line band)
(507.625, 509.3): -0.213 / 7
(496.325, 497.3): -0.274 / 7.11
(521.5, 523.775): -0.185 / 7.57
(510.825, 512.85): -0.357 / 7.52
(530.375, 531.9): -0.048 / 7.72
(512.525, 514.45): -0.475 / 8.09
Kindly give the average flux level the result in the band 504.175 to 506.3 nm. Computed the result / 7.31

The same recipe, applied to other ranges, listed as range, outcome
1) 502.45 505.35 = 7.15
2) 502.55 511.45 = 7.32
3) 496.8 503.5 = 6.23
